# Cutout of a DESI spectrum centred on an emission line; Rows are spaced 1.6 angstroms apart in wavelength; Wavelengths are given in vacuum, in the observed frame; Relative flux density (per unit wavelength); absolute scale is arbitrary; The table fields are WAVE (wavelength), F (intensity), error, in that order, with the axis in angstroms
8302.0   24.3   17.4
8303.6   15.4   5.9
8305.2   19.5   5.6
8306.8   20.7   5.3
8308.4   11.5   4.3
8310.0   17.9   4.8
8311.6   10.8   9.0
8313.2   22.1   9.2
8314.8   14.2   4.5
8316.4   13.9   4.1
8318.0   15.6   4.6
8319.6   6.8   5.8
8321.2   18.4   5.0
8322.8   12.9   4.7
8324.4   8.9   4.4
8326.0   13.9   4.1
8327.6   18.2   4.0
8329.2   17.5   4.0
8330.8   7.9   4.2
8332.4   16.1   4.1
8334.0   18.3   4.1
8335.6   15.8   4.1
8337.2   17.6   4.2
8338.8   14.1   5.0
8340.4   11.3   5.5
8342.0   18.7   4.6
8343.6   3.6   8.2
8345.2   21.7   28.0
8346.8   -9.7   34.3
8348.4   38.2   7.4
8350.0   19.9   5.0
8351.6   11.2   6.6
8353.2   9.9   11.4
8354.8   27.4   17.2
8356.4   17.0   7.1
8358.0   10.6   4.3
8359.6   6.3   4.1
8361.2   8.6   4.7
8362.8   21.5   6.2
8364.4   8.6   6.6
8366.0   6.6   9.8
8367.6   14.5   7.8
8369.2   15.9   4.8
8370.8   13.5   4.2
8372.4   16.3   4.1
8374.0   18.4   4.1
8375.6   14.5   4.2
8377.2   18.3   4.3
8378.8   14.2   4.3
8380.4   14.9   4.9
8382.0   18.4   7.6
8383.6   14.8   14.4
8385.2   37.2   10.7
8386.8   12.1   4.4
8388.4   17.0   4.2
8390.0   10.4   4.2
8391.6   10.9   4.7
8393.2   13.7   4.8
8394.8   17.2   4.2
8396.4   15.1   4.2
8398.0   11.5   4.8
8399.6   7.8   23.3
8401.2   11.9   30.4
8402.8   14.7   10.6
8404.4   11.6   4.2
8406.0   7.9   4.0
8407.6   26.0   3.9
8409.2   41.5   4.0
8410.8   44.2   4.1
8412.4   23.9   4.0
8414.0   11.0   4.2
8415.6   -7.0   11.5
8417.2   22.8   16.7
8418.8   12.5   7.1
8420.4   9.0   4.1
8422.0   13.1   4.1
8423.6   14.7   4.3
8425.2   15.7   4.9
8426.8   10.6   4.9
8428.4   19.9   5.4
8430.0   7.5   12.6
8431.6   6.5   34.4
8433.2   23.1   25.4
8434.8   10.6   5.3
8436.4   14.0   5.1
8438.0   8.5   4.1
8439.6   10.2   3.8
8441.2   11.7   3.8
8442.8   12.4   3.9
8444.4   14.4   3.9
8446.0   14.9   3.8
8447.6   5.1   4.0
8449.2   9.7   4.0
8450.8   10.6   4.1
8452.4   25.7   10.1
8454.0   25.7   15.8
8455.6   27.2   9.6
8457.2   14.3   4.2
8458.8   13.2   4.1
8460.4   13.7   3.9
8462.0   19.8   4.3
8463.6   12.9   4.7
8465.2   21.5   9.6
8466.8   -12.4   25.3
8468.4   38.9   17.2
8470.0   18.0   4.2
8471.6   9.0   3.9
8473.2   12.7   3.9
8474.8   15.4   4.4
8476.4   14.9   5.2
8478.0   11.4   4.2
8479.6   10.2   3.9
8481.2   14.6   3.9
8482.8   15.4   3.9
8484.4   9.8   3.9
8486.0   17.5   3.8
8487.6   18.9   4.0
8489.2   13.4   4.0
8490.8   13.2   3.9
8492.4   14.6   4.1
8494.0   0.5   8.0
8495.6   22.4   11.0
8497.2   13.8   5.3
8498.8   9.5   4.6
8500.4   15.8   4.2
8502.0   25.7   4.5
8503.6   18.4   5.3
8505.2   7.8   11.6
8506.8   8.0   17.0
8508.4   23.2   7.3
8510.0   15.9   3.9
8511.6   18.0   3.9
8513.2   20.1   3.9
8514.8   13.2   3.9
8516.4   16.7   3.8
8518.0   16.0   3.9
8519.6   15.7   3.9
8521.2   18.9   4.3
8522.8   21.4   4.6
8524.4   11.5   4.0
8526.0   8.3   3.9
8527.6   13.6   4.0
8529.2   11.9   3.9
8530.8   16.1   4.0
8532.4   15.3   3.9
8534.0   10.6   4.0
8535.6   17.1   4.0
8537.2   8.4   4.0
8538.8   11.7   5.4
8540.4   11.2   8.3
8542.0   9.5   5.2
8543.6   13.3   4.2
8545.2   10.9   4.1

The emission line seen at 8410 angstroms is Hgamma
